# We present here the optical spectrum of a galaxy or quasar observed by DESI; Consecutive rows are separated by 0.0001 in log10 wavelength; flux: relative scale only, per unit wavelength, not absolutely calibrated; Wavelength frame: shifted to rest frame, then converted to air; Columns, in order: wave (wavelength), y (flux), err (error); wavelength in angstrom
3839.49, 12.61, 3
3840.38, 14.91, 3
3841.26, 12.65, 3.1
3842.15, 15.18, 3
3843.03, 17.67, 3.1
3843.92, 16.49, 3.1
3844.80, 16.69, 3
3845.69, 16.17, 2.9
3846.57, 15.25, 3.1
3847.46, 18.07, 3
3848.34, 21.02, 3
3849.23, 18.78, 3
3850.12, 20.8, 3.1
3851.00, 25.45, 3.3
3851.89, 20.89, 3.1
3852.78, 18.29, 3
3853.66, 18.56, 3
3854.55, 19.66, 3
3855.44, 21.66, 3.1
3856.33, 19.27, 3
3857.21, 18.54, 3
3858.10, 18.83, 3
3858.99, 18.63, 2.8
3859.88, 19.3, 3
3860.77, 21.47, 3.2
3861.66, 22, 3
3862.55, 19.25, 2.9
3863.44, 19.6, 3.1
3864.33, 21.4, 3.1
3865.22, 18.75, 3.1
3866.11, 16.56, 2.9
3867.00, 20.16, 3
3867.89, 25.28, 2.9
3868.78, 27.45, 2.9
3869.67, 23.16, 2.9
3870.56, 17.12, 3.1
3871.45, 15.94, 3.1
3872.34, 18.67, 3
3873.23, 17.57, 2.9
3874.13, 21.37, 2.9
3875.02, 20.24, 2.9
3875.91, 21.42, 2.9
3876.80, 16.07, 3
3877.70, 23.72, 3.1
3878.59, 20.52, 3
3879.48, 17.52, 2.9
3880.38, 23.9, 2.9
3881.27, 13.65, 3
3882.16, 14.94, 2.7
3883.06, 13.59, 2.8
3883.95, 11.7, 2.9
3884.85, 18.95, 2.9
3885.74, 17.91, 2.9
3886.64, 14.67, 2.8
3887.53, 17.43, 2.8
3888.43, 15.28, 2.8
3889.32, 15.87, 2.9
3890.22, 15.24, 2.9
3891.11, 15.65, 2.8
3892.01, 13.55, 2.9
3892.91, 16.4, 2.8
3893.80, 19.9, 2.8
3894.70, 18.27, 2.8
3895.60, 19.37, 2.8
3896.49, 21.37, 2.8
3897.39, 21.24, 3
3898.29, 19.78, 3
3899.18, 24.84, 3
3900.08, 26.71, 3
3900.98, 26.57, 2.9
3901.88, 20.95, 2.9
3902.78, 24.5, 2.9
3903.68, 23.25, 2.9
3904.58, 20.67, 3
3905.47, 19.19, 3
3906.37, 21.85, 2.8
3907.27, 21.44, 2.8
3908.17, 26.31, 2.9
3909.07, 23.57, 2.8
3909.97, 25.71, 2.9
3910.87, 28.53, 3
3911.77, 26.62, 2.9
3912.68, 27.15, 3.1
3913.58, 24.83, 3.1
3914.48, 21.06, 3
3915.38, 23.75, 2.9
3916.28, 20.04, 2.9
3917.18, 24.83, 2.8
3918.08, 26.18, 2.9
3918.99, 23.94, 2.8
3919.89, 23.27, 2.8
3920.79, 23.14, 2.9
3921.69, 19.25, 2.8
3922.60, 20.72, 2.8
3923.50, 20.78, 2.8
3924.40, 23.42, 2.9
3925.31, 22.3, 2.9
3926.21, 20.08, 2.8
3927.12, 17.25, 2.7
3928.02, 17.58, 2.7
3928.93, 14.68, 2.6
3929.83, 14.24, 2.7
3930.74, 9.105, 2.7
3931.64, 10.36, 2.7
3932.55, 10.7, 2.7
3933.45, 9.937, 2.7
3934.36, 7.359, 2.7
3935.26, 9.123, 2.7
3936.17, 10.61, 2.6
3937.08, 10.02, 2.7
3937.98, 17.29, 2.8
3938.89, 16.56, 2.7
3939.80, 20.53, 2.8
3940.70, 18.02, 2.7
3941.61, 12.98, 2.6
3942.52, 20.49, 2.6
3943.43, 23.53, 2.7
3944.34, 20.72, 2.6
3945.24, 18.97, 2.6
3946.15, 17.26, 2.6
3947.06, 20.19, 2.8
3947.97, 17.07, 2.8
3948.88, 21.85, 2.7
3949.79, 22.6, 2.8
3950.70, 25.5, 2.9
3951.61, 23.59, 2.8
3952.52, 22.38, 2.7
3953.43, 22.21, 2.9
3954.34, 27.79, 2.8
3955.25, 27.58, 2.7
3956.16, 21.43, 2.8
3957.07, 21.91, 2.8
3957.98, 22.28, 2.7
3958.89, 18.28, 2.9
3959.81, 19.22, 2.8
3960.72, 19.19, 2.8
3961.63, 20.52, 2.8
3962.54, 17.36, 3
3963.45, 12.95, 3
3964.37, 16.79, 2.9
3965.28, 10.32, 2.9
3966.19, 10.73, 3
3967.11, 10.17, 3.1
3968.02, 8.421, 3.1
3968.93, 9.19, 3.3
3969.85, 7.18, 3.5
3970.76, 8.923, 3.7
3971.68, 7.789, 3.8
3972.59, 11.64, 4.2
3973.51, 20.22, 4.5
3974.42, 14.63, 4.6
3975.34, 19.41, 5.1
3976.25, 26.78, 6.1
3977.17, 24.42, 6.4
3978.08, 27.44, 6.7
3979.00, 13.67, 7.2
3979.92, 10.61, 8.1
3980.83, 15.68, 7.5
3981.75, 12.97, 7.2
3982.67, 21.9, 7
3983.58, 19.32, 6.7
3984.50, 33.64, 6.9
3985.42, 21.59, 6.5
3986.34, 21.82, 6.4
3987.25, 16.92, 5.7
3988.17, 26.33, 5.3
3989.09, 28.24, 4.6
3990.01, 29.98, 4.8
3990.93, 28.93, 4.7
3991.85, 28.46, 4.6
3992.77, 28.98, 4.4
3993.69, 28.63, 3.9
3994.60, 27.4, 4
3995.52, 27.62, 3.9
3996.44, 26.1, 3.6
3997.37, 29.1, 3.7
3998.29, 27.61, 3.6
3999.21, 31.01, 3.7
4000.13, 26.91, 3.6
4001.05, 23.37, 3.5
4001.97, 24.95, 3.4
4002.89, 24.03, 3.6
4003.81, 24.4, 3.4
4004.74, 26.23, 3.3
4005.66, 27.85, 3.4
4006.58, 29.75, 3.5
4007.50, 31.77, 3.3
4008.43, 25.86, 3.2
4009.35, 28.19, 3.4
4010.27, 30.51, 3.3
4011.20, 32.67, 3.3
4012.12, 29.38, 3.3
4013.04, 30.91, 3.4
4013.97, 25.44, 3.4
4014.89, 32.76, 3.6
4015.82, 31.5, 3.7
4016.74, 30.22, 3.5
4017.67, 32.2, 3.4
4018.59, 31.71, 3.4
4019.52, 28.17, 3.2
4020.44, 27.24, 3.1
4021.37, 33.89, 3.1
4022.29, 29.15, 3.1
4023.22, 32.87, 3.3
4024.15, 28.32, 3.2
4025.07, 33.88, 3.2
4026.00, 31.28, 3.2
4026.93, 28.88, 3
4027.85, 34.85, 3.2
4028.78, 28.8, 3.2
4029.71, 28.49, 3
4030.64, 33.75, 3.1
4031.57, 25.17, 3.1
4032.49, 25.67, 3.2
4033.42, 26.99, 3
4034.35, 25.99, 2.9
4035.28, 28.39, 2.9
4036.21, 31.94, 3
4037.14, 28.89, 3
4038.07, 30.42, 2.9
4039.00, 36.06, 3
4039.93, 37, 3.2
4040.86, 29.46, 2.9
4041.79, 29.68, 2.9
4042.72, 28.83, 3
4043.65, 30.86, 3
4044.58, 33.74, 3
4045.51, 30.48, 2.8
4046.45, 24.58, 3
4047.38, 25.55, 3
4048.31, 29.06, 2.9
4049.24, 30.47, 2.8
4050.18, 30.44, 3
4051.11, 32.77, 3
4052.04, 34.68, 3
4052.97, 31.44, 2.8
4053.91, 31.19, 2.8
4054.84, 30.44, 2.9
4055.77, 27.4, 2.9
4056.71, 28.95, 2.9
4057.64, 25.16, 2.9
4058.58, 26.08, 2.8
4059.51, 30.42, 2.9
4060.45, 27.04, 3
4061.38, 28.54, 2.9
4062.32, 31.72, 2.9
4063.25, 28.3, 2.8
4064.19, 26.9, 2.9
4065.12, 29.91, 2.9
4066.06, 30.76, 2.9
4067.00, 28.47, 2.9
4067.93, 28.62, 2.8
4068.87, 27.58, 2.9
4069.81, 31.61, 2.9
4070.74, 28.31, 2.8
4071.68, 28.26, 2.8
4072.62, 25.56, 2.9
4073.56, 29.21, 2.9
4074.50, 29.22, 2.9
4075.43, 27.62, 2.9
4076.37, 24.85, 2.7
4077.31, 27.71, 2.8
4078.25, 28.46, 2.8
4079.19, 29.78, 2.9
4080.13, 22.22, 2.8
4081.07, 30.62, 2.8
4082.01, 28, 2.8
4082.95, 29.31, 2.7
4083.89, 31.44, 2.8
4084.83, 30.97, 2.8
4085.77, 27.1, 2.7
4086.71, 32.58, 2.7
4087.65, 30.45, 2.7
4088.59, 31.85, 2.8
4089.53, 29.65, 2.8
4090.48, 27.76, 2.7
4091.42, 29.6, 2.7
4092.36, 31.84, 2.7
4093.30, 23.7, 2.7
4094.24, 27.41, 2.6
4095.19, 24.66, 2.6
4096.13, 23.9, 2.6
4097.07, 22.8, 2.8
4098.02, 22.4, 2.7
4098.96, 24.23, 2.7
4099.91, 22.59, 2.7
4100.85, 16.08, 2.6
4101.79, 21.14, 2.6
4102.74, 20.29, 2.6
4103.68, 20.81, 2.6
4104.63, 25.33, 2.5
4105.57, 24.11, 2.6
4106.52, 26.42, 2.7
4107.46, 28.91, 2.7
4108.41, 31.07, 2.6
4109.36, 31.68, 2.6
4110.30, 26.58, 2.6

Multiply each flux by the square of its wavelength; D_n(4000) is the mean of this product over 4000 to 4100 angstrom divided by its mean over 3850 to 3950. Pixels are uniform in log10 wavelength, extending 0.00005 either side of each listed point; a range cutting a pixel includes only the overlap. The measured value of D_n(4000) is 1.61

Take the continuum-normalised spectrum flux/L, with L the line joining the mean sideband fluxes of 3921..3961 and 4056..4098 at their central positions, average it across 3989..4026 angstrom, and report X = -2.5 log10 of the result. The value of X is -0.24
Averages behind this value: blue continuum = 18.4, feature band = 28.9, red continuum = 28.2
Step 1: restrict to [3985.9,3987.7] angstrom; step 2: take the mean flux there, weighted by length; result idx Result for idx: 19.4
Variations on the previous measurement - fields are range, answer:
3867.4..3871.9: 21.8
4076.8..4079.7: 28.5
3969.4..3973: 8.86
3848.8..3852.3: 21.5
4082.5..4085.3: 30.6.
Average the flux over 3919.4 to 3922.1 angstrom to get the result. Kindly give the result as 22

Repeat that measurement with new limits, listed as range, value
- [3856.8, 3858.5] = 18.7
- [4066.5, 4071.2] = 29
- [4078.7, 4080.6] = 26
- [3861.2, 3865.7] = 20.2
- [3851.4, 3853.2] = 19.7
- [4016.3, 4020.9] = 29.9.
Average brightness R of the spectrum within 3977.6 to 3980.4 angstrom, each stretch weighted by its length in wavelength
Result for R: 17.3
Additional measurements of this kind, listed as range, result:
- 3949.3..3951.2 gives 24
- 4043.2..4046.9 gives 29.9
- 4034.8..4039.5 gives 31.2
